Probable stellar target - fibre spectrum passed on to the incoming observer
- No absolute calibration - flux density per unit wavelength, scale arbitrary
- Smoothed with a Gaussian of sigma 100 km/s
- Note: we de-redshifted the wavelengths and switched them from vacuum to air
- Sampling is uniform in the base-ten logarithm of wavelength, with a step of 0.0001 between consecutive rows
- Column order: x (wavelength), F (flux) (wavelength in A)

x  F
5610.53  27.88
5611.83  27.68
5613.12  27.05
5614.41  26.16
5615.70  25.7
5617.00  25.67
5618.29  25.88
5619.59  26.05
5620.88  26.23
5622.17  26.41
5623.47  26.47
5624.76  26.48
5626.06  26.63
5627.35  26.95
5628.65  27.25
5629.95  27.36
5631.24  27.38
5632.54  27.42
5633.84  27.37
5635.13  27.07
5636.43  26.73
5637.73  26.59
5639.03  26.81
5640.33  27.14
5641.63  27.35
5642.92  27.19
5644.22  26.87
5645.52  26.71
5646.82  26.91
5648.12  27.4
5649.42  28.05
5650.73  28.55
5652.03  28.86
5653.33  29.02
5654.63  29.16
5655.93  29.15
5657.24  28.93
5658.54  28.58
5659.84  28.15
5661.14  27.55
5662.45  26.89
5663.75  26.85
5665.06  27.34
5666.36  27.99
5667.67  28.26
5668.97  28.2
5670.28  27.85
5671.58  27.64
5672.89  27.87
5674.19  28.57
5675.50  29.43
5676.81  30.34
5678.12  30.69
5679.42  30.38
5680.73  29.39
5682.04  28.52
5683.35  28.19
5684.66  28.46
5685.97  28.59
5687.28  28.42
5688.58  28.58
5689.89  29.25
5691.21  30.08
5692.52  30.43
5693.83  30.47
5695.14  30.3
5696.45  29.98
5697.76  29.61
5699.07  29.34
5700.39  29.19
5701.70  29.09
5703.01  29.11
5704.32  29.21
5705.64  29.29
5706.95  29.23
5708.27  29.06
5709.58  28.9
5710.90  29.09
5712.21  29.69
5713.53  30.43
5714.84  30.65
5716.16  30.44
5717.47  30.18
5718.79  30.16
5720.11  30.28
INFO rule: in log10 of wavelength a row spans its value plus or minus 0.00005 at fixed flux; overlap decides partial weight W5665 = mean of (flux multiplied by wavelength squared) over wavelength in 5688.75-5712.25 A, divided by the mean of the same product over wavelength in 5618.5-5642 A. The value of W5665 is 1.13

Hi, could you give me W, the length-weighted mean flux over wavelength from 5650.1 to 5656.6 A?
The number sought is 28.9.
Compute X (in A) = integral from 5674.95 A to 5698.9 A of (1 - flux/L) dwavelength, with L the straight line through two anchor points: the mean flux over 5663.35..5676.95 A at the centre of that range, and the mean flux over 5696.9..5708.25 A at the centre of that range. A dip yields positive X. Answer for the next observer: -0.7 A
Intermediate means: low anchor 28.2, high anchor 29.3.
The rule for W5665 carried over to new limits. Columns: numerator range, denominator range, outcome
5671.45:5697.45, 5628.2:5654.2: 1.09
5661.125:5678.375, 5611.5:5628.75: 1.09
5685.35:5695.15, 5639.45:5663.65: 1.07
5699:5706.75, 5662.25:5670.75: 1.07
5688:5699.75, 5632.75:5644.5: 1.12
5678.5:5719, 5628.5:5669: 1.08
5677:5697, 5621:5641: 1.12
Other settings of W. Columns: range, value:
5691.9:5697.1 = 30.3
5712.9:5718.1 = 30.5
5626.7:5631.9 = 27.2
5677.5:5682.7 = 29.7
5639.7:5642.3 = 27.3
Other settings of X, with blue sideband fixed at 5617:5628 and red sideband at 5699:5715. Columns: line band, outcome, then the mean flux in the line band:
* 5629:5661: -0.6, 27.7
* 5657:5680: -0.3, 28.4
